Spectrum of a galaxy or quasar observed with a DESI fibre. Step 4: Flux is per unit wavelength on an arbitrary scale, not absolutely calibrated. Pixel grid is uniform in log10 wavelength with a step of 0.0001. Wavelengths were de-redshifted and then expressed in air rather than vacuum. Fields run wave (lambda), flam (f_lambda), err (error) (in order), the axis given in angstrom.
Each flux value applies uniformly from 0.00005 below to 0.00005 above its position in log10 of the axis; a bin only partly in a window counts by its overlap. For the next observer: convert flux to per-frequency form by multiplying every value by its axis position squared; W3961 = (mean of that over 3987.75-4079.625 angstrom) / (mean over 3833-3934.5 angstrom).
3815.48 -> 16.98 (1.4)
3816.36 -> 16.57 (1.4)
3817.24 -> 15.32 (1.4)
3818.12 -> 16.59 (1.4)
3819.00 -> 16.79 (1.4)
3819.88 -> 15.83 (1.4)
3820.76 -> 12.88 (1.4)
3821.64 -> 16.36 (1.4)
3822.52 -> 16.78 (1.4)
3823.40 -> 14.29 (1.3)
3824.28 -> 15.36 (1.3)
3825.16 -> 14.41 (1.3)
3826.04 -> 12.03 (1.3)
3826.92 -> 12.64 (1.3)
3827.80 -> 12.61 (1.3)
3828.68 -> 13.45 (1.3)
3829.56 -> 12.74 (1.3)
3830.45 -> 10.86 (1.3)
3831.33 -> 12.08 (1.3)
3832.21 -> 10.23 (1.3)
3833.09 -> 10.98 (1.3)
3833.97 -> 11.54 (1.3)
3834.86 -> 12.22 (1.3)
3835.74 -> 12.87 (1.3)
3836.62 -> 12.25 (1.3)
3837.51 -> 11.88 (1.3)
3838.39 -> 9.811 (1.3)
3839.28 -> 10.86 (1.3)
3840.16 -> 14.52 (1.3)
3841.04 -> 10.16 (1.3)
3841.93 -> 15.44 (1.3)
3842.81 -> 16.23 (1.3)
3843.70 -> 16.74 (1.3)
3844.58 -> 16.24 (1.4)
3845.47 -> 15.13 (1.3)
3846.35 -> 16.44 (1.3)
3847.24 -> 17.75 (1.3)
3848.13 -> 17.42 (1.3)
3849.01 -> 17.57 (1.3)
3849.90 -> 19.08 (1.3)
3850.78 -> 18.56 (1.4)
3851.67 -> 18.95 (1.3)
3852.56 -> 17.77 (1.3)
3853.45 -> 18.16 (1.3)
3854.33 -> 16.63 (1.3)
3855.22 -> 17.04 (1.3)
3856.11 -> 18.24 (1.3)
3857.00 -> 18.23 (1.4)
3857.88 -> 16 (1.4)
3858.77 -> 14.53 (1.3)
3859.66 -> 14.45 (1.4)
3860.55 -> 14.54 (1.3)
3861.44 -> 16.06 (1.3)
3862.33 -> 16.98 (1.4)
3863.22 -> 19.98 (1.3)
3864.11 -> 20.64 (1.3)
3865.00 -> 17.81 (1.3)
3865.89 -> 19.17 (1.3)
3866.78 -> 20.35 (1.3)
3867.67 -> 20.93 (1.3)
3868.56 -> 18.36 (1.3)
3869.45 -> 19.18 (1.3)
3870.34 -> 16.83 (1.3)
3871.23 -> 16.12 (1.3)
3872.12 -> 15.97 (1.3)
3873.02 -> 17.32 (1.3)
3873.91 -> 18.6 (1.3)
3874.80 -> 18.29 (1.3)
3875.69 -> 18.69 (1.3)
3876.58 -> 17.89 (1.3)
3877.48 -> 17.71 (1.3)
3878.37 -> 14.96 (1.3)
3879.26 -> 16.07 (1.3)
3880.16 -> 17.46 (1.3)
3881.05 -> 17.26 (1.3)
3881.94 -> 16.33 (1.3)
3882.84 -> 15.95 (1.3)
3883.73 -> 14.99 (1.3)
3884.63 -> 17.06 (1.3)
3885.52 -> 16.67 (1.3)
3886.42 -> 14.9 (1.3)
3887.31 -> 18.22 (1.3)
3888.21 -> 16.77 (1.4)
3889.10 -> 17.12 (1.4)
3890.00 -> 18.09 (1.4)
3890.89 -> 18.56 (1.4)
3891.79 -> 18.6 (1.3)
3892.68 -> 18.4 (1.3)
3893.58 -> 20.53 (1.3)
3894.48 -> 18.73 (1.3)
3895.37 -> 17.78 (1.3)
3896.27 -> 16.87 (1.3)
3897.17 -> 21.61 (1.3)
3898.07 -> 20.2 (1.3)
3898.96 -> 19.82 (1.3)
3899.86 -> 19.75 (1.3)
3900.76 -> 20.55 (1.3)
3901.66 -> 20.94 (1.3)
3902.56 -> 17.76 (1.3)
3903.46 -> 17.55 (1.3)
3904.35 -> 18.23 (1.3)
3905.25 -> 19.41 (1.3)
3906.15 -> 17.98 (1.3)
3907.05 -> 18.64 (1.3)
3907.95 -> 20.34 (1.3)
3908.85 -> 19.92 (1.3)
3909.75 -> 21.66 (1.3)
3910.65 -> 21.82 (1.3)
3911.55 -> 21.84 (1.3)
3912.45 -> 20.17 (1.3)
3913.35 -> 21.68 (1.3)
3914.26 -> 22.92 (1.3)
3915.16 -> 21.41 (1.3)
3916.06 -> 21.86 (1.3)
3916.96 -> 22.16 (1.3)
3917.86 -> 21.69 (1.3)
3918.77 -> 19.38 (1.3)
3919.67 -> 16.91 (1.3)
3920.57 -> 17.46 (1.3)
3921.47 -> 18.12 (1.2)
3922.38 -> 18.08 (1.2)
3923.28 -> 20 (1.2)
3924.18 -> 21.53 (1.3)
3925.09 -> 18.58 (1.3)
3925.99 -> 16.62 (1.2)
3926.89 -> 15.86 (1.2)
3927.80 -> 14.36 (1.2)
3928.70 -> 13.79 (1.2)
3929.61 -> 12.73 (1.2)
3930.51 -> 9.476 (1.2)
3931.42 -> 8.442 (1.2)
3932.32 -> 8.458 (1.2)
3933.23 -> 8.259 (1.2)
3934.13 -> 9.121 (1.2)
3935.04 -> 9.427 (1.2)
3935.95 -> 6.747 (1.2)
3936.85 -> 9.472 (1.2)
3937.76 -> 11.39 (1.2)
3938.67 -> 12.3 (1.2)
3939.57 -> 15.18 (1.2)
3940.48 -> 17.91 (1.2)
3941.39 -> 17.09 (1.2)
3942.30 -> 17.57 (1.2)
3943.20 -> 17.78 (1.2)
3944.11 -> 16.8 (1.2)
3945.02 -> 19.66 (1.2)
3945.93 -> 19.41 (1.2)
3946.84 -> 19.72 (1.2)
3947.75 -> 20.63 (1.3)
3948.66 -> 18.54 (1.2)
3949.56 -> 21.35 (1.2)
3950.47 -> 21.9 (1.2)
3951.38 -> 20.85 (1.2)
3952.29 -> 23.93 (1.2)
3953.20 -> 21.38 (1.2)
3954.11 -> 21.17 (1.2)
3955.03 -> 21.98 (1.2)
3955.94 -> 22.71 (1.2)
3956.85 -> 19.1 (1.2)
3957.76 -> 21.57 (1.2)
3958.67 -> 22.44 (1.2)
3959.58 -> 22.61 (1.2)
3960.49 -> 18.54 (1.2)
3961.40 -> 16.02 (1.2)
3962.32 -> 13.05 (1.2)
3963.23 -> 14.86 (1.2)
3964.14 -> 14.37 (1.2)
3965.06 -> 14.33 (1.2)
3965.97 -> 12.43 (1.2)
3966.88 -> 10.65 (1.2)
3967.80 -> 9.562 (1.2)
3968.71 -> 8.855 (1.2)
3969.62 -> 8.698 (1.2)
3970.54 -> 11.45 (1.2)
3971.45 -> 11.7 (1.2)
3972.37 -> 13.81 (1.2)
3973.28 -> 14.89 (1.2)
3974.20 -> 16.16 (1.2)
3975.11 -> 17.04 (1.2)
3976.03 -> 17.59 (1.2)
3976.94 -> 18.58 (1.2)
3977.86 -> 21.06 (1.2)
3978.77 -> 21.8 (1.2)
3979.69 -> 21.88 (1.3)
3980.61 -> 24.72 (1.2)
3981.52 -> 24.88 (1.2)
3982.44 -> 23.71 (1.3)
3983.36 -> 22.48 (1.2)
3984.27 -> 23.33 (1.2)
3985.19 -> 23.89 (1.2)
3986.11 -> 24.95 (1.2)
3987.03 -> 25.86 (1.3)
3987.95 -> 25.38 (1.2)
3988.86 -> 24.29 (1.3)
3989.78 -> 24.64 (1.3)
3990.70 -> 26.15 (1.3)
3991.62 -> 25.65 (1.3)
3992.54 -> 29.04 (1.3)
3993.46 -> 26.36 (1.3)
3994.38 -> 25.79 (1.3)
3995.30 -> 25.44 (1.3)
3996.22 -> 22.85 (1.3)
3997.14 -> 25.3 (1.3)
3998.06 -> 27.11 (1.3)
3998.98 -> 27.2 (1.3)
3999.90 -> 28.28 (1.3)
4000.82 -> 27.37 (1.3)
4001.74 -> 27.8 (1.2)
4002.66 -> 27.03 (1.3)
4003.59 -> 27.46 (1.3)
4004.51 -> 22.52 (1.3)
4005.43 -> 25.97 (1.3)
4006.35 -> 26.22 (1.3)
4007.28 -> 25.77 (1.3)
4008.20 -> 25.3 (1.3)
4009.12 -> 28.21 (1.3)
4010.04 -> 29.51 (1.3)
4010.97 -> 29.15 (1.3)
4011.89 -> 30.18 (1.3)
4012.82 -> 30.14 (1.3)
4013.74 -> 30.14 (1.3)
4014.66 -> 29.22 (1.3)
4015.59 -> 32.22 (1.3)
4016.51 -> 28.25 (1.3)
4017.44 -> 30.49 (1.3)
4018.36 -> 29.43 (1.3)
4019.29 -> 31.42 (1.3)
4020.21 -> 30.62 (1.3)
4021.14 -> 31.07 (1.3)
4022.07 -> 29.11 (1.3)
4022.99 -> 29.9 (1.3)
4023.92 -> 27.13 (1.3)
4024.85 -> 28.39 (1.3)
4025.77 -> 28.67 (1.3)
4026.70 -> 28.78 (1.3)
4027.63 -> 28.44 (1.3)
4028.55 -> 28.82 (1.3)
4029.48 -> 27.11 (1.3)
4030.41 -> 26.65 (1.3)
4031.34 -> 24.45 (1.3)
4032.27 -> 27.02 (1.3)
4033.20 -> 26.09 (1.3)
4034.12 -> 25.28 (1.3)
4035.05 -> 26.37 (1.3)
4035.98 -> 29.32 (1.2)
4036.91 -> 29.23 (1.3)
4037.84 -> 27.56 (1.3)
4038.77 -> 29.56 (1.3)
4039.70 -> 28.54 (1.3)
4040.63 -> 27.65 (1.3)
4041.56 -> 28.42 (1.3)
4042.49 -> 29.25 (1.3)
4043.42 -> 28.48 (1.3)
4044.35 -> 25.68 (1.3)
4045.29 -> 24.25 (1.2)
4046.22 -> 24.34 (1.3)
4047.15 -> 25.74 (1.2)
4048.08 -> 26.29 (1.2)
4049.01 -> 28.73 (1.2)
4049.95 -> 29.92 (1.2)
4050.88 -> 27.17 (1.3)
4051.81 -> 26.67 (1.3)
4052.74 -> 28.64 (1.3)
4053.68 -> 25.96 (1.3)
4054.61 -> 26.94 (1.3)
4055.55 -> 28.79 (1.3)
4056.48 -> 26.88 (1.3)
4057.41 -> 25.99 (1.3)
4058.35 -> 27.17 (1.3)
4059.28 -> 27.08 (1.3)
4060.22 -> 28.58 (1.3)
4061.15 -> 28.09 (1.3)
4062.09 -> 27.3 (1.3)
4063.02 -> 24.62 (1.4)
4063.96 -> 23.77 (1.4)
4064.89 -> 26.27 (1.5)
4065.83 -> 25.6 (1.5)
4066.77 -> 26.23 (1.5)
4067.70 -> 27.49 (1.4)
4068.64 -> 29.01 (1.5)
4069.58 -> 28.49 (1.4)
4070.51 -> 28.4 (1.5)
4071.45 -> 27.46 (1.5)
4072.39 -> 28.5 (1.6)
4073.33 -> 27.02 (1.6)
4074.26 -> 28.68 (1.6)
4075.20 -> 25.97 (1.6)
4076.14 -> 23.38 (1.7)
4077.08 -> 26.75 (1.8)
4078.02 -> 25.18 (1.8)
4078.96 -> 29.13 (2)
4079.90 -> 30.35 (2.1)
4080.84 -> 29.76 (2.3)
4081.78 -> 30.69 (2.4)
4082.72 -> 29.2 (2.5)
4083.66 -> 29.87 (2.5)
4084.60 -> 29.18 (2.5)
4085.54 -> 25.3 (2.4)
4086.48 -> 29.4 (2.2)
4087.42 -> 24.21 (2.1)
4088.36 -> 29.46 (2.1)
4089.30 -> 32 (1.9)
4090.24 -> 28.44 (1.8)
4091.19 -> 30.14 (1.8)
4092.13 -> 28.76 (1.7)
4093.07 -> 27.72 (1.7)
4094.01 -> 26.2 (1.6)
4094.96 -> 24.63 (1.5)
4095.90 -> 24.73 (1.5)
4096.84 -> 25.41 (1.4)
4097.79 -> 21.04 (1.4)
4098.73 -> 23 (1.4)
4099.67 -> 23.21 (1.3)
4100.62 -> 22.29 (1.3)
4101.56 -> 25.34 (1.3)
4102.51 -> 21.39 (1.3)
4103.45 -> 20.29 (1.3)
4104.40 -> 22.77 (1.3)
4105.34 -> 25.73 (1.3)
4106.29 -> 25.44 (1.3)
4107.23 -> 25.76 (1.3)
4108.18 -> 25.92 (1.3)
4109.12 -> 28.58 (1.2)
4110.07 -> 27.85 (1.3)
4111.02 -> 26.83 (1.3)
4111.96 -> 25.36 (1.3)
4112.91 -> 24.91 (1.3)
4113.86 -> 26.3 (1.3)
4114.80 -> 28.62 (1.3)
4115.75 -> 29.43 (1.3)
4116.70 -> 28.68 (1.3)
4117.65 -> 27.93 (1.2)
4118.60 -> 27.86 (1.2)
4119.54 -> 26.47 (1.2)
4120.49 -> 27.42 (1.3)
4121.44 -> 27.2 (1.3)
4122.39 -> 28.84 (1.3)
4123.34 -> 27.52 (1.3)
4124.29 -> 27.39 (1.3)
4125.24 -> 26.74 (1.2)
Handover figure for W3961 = 1.7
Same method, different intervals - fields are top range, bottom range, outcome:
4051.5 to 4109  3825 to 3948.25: 1.77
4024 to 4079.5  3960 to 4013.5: 1.28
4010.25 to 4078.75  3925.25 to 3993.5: 1.63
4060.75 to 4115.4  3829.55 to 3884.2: 1.86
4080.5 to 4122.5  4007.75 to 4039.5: 0.97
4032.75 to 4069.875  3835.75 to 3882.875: 1.79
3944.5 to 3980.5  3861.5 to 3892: 1.05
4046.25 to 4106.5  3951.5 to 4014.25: 1.27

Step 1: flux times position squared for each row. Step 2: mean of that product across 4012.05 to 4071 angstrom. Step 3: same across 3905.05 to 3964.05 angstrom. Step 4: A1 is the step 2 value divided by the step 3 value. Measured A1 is 1.66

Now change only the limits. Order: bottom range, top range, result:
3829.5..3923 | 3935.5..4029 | 1.35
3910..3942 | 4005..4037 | 1.85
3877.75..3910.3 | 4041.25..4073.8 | 1.61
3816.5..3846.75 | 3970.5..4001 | 1.80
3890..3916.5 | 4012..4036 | 1.54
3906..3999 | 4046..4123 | 1.53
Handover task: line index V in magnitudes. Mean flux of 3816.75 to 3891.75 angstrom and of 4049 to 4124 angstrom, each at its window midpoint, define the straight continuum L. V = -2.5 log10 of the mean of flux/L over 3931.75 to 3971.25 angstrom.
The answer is 0.272 mag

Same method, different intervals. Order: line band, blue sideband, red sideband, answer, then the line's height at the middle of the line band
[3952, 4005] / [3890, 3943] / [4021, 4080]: 0.06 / 22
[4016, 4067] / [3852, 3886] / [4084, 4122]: -0.16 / 23.9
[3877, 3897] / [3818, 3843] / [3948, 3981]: -0.15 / 15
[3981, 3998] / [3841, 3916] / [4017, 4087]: -0.04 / 24.2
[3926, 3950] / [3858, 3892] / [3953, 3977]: 0.15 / 16.4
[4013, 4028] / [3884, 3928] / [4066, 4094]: -0.18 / 25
